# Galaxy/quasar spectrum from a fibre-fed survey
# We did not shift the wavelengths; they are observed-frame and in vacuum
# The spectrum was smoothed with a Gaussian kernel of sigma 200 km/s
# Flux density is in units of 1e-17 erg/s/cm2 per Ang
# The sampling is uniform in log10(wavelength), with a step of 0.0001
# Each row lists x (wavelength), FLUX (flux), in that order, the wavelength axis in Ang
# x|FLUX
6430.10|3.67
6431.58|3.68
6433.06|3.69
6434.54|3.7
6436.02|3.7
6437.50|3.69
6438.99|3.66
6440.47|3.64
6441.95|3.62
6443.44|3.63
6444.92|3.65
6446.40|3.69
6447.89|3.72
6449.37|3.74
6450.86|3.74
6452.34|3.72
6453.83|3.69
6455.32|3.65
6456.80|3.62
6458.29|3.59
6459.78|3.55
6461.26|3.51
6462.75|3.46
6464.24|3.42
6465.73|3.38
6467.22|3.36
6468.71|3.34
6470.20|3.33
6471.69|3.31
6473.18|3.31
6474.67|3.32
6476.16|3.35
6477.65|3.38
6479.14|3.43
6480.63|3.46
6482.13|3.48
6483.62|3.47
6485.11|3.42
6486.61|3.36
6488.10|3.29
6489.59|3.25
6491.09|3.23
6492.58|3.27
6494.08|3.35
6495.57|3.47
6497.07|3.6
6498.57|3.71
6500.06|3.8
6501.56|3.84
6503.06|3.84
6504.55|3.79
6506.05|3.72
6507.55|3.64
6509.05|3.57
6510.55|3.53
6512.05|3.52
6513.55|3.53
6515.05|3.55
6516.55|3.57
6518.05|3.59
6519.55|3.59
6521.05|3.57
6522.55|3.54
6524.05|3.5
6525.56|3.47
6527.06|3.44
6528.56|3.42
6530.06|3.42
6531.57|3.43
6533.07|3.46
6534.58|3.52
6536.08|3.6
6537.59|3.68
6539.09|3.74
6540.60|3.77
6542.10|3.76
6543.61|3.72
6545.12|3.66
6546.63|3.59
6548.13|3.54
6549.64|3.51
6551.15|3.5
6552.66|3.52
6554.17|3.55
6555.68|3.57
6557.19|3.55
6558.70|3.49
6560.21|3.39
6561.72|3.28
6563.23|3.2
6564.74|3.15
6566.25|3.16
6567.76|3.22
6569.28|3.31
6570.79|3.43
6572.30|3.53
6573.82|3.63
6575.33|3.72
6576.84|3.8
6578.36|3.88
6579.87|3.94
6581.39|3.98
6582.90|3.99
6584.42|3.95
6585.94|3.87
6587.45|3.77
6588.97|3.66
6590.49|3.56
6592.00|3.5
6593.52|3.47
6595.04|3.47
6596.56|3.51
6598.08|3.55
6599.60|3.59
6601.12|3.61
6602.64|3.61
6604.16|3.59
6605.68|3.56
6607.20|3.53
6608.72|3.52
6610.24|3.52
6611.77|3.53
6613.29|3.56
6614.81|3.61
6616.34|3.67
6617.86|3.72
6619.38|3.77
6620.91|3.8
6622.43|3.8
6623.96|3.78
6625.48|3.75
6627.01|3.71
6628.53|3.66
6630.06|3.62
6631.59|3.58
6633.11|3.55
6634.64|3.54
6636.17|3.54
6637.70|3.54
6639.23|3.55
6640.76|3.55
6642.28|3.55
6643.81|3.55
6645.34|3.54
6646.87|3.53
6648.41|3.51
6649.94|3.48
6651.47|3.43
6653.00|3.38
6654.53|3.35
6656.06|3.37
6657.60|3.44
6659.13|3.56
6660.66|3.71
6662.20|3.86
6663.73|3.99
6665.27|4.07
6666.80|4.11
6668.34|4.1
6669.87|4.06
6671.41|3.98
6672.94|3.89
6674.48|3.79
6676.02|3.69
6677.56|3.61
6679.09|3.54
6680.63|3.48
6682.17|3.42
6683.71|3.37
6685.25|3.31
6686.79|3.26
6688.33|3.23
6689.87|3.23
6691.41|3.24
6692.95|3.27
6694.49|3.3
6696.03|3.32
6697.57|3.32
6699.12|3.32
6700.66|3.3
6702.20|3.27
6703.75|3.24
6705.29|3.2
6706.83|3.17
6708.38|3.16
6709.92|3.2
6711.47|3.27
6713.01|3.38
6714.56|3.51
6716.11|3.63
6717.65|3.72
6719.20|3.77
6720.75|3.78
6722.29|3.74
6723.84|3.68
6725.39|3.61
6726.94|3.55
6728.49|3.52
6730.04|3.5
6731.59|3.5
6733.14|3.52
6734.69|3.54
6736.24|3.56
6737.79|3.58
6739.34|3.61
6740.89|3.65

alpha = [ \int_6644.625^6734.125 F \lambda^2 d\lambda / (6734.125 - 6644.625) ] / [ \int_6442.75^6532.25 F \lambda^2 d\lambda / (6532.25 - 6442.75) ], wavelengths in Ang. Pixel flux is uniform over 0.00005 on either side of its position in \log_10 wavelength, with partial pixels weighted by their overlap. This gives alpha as 1.1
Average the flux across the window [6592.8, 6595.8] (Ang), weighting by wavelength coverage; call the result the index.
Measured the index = 3.47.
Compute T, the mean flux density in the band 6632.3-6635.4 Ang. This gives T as 3.55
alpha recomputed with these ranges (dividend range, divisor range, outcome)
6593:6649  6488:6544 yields 1.04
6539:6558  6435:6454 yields 1.01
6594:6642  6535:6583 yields 1.03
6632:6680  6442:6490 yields 1.11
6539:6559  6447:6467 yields 1.03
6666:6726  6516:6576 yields 1.04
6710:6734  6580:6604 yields 1.01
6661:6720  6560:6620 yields 1.01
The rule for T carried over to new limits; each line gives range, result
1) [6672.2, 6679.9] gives 3.7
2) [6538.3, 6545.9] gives 3.73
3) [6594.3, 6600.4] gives 3.53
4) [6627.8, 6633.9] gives 3.6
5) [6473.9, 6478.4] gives 3.35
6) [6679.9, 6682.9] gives 3.45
